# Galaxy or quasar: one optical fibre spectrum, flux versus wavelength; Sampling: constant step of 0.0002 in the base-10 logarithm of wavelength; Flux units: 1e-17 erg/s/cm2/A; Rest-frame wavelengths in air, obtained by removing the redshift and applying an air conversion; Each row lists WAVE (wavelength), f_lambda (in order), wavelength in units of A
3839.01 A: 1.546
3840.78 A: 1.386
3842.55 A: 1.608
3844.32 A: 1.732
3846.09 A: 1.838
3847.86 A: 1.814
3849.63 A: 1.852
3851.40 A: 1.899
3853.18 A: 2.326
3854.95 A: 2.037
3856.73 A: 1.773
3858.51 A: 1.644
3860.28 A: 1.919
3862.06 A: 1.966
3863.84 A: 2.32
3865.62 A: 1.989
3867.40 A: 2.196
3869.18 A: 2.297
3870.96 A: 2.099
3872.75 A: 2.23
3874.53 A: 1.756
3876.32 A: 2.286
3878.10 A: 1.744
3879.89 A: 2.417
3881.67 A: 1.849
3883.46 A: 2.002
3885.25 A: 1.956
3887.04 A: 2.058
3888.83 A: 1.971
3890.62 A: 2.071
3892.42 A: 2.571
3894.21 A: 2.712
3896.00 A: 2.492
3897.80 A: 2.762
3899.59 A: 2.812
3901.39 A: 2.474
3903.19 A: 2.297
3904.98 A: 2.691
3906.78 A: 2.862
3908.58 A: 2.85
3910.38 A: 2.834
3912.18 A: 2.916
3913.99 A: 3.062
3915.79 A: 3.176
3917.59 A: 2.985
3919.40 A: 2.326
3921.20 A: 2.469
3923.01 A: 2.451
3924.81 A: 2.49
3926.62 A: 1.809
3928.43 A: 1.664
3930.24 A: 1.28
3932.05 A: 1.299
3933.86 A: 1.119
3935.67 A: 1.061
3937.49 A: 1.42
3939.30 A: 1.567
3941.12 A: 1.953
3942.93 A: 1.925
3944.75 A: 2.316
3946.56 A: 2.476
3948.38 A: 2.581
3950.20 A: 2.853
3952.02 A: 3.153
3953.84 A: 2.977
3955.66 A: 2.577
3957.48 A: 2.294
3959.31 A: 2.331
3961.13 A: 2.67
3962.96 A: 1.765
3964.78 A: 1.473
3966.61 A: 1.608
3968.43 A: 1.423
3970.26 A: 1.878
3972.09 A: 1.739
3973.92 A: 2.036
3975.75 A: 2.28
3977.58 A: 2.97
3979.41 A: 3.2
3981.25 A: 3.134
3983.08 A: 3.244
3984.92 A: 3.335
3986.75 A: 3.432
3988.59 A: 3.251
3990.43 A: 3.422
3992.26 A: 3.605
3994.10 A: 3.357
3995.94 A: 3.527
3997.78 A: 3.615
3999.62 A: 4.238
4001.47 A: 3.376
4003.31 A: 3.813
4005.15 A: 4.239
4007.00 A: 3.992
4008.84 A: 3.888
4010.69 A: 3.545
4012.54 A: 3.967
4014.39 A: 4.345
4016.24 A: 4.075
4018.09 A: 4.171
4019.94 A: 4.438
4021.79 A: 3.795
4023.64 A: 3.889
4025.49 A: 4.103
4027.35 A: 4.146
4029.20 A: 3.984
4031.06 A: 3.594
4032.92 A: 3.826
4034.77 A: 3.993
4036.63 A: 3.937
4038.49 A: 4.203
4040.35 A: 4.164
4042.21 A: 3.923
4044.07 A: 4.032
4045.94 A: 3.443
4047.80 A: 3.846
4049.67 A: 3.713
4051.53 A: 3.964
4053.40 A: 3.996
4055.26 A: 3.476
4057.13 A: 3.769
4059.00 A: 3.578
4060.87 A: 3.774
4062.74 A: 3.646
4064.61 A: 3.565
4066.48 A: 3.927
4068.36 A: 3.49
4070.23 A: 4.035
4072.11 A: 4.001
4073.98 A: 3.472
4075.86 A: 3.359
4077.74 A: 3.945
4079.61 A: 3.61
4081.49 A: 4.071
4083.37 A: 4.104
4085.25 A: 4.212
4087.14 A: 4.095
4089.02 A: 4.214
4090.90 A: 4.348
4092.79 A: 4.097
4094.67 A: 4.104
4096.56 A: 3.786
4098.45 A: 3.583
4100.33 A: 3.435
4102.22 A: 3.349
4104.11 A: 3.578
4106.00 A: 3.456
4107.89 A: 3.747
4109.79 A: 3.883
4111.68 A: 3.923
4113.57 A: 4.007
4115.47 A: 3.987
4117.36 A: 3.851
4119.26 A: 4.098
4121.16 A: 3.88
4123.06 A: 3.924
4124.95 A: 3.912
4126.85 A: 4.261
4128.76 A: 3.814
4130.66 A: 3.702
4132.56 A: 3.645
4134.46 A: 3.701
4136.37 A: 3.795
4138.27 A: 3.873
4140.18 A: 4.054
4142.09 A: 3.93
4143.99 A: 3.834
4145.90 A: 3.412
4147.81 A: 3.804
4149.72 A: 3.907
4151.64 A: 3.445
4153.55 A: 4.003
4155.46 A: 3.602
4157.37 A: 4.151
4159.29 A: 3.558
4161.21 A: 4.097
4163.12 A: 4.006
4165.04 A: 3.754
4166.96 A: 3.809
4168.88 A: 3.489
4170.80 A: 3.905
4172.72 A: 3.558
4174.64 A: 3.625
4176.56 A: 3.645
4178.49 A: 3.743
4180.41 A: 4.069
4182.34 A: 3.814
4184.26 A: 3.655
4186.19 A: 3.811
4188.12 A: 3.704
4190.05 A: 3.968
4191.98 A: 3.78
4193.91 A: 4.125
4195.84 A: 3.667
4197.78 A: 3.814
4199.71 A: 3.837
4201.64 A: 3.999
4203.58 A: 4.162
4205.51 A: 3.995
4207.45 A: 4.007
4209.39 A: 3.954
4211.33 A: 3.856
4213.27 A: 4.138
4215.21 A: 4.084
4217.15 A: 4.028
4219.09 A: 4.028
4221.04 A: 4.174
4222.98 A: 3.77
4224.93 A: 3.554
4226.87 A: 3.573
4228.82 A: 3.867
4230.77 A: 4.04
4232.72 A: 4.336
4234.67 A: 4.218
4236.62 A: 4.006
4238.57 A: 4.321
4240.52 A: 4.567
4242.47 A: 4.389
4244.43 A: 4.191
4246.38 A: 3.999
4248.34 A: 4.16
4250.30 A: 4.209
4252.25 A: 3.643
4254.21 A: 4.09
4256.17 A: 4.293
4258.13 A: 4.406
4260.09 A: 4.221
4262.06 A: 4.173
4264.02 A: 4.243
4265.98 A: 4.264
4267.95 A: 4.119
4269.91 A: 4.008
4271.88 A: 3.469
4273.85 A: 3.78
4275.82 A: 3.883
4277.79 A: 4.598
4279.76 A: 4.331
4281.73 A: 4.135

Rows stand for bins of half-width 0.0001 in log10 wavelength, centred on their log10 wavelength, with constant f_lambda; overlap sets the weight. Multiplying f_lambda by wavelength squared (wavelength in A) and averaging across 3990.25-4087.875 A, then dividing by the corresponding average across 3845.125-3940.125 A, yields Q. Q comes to 1.9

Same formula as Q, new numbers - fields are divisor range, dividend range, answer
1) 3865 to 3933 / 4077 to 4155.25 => 1.85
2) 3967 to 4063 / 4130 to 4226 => 1.16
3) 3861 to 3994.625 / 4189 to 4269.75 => 1.99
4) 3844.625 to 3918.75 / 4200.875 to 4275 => 2.11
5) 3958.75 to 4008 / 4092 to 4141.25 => 1.39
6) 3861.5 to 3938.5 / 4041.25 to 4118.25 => 1.87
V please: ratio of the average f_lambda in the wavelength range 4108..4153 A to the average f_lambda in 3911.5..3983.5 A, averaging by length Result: 1.7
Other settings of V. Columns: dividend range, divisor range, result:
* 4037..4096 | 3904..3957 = 1.67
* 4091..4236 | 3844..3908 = 1.78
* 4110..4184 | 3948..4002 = 1.38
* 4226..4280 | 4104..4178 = 1.08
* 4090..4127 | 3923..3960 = 1.86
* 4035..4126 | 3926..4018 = 1.41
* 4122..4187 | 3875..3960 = 1.65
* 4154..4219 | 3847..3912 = 1.74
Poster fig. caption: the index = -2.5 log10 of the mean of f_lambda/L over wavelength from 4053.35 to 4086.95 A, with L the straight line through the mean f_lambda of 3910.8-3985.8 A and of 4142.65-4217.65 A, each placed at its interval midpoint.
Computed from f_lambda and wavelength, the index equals -0.22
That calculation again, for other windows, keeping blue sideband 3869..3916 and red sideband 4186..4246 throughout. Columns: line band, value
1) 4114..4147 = -0.083 mag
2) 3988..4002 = -0.218 mag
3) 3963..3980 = 0.349 mag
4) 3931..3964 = 0.255 mag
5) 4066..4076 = -0.137 mag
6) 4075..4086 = -0.165 mag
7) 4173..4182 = 0.016 mag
